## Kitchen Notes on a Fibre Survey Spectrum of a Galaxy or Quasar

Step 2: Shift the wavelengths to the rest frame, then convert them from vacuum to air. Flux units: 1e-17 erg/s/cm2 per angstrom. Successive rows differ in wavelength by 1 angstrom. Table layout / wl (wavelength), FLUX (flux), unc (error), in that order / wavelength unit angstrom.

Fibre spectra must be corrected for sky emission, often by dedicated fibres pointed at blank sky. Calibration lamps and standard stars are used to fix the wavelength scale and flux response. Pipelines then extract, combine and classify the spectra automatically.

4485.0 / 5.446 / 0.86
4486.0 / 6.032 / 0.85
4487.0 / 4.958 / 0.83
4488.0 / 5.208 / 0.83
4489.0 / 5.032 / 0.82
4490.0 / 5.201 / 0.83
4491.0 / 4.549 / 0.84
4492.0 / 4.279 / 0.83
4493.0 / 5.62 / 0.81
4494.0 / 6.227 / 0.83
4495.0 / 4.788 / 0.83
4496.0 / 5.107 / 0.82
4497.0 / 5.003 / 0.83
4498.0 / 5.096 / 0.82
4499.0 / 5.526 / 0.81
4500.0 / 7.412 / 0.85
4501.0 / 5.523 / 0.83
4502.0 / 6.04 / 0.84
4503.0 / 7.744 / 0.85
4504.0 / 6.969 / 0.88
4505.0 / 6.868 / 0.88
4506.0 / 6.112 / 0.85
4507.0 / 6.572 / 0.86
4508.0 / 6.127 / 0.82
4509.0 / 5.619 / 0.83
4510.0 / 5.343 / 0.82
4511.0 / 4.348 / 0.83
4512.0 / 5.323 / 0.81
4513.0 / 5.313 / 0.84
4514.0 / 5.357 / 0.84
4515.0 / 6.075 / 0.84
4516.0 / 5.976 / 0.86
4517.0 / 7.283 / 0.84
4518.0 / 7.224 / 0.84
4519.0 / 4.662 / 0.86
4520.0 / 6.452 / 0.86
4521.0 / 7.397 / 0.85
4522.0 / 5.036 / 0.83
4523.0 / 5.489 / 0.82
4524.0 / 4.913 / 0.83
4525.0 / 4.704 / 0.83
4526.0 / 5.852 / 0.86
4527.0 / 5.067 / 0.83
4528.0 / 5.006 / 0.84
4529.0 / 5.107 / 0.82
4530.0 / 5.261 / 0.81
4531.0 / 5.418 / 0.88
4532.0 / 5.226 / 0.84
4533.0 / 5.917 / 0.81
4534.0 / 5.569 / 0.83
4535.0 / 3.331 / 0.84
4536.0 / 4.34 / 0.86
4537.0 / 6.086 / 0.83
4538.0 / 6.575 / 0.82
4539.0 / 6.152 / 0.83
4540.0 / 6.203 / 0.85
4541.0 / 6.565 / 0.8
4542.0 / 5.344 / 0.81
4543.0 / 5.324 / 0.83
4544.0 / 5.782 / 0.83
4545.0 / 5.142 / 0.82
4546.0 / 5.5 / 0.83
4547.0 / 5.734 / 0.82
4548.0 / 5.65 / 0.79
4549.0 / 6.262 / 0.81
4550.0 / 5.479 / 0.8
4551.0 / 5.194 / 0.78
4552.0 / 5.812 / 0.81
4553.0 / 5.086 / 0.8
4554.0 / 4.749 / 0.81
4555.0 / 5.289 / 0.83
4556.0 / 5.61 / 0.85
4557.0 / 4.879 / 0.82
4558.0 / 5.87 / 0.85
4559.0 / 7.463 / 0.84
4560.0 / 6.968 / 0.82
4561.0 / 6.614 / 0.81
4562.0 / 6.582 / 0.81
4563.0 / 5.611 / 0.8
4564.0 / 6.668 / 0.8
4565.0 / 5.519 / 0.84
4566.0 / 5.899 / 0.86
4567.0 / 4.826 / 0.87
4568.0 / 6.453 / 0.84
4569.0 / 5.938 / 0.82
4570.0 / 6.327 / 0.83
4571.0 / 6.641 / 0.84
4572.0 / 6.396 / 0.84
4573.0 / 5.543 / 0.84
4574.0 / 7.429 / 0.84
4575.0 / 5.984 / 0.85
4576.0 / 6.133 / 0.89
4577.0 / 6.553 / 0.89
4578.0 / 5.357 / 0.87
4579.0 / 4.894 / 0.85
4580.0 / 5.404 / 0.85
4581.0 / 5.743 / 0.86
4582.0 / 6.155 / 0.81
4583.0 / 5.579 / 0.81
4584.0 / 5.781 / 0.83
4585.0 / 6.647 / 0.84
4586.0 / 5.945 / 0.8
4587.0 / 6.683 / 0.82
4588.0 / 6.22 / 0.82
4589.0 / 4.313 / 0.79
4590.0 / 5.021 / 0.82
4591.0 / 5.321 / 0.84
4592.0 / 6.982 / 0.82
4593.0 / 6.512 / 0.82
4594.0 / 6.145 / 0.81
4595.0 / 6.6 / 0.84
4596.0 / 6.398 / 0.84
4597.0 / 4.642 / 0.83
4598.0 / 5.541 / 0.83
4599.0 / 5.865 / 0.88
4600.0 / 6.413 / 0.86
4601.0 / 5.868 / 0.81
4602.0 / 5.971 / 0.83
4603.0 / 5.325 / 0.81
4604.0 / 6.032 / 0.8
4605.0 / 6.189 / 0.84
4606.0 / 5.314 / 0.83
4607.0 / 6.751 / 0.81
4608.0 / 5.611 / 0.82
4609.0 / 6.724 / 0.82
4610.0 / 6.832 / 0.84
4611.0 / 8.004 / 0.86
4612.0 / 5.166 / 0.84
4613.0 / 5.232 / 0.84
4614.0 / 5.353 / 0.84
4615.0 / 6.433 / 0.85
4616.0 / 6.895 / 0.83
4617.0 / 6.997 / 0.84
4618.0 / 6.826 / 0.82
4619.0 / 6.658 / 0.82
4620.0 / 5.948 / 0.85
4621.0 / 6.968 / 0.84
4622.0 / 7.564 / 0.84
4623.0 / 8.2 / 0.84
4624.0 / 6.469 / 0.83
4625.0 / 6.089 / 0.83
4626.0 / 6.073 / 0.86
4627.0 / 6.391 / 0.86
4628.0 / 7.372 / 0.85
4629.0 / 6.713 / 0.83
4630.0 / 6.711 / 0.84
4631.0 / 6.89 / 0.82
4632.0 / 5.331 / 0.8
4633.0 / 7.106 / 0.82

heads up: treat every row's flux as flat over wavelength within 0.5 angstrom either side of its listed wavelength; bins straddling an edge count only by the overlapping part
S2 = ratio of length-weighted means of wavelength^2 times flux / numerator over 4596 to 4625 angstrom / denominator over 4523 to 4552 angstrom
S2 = 1.2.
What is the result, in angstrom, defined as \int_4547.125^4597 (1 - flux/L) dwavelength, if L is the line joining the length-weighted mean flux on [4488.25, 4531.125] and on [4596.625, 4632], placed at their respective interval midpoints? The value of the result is 1.16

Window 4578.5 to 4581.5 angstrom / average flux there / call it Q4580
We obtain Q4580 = 5.35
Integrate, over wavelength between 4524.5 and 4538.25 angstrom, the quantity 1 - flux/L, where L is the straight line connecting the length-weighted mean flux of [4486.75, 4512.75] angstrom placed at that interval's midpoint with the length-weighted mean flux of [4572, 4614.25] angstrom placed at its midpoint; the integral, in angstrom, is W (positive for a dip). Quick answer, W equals 1.3 angstrom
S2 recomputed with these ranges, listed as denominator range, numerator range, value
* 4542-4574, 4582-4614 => 1.04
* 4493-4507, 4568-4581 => 1.04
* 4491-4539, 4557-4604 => 1.09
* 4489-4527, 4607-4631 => 1.20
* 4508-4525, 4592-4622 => 1.13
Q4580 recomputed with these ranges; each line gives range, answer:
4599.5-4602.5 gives 6.08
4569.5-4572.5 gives 6.45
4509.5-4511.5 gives 4.85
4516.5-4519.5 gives 6.39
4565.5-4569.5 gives 5.78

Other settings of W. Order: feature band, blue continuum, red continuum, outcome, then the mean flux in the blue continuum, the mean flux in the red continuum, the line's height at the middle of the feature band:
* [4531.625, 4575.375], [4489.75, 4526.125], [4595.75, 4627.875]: 1.4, 5.76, 6.29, 5.99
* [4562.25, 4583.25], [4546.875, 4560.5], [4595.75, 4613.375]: -0.5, 5.72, 5.99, 5.82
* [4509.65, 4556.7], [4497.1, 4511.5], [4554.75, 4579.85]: 4.0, 6.06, 6.06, 6.06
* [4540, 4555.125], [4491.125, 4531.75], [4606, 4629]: 1.1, 5.72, 6.55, 6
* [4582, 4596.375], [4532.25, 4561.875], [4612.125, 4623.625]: 0.5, 5.68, 6.59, 6.22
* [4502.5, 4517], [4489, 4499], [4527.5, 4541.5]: -2.1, 5.11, 5.48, 5.26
